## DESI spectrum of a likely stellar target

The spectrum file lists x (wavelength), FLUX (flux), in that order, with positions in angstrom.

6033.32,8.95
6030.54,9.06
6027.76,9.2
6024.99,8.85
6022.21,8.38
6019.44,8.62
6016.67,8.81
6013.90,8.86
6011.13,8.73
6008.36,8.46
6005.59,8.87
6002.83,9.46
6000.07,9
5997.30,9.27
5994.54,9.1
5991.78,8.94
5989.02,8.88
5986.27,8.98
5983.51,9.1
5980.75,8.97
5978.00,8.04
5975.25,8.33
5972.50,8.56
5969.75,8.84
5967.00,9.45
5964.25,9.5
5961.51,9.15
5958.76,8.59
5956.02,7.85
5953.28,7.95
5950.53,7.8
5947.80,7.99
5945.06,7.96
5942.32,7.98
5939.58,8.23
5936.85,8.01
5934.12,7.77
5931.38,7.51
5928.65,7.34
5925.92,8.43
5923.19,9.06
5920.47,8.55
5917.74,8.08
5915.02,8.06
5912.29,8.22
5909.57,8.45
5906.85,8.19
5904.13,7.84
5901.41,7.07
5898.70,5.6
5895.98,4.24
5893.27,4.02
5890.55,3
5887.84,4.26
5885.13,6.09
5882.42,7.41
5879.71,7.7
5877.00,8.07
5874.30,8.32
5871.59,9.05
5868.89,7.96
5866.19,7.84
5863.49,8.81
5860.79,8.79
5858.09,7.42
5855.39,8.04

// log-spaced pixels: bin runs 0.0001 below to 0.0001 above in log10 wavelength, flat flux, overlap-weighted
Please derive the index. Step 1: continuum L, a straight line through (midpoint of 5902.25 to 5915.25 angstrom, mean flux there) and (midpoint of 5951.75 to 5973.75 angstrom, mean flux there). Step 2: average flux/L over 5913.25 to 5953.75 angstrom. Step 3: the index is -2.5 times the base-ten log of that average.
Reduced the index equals 0.05 mag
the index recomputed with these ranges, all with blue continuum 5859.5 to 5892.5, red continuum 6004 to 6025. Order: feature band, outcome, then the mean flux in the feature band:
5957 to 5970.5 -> -0.12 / 9.08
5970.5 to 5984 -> -0.04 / 8.58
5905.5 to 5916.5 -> -0.09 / 8.23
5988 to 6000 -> -0.07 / 9.04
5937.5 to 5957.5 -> 0.00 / 7.97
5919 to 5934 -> -0.05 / 8.14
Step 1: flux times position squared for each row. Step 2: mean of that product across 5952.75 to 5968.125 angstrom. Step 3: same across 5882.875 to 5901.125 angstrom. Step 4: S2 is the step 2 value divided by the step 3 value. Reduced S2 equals 1.86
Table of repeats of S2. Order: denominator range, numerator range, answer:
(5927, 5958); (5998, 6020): 1.15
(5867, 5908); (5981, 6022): 1.41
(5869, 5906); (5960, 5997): 1.43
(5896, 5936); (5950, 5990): 1.14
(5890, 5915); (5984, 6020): 1.42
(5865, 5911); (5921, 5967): 1.24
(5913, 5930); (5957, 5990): 1.09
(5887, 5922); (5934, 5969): 1.28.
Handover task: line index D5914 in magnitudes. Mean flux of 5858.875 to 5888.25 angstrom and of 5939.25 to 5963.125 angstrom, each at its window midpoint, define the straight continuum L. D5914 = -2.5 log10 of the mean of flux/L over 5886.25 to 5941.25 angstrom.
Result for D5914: 0.13 mag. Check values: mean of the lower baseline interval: 7.77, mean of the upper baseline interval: 8.18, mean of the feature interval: 7.1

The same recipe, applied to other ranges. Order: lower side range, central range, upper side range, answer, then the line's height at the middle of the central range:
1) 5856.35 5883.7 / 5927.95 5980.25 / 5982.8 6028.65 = 0.04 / 8.61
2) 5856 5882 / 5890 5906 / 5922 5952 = 0.42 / 8.1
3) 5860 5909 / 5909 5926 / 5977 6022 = -0.13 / 7.47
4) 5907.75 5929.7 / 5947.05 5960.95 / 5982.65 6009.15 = 0.07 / 8.62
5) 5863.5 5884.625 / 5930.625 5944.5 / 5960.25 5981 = 0.09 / 8.57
